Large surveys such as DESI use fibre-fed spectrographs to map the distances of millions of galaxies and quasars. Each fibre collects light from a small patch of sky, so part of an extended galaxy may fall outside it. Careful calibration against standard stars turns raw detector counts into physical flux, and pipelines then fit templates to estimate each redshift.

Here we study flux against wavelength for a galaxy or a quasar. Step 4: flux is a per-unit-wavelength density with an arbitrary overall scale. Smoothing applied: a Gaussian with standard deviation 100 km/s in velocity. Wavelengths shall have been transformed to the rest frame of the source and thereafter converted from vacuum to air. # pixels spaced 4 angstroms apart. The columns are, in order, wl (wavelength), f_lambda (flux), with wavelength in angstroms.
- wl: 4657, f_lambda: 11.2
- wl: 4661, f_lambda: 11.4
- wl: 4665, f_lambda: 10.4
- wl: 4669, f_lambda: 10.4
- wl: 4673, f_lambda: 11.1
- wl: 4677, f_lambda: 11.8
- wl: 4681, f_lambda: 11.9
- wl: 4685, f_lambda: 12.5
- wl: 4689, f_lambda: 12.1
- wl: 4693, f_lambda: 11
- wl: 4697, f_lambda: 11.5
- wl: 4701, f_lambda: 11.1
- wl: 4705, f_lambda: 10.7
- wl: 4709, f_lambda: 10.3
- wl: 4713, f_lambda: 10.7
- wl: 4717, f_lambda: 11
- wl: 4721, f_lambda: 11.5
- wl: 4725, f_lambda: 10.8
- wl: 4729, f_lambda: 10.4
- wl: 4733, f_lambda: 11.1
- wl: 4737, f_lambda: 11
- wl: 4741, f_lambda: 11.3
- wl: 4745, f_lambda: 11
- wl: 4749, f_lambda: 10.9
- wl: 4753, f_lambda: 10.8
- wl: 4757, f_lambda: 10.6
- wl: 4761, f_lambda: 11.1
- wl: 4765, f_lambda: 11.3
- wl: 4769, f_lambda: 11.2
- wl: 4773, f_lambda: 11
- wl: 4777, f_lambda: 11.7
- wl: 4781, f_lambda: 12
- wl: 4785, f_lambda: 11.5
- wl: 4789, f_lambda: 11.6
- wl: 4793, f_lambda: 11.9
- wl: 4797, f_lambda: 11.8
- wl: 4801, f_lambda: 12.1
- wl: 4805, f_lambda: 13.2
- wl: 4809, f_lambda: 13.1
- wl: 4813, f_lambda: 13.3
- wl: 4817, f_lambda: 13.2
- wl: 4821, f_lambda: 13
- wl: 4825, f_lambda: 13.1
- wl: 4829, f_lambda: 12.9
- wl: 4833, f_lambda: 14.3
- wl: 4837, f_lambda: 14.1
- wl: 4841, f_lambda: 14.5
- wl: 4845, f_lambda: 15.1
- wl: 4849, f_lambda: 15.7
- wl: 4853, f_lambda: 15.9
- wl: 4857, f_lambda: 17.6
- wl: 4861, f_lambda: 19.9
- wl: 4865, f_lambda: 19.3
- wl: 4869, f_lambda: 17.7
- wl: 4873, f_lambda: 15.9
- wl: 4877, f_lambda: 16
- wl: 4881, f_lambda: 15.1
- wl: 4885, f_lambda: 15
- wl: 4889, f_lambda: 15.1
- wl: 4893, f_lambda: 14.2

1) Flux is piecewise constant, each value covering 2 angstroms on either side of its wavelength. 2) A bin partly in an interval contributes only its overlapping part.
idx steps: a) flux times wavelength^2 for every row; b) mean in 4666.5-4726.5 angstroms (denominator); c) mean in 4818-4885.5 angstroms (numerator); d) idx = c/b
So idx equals 1.48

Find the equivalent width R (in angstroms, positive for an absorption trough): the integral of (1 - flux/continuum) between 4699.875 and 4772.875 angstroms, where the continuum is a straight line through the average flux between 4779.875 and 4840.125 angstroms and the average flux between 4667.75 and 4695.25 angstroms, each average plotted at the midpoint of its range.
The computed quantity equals 7.0 angstroms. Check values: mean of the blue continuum 11.6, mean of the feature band 10.9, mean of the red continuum 12.8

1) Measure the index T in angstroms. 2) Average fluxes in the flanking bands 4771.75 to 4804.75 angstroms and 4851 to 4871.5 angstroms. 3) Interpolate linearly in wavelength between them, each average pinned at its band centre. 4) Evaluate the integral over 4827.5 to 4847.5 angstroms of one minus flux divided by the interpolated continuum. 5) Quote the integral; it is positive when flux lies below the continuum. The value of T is 2.2 angstroms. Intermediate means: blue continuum 11.8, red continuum 18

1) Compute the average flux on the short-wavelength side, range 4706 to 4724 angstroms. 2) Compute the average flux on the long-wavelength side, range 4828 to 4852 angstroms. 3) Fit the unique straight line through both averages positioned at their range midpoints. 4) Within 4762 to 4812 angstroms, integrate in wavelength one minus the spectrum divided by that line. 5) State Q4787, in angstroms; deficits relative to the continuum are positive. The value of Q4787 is 4.3 angstroms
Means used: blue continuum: 10.9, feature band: 11.9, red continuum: 14.6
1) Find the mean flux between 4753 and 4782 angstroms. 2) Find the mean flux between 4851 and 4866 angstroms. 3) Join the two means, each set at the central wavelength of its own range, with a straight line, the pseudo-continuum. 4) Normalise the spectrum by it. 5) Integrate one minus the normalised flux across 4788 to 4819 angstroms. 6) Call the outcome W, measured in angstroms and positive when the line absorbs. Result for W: 3.1 angstroms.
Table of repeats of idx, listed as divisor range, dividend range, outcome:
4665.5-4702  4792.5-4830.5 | 1.18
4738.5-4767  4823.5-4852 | 1.35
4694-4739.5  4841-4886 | 1.62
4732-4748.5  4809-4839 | 1.25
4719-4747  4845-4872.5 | 1.66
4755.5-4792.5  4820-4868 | 1.41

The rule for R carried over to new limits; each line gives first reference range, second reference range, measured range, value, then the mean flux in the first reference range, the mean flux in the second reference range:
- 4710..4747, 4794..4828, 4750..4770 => 1.2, 11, 12.8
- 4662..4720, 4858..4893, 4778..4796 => 2.9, 11.2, 16.6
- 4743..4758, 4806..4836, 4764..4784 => 0.4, 10.8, 13.3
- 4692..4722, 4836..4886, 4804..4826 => 2.4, 11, 16.4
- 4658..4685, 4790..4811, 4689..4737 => 2.7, 11.3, 12.4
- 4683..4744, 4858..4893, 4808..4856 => 3.4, 11.1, 16.6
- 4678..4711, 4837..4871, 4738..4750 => 1.8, 11.4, 16.8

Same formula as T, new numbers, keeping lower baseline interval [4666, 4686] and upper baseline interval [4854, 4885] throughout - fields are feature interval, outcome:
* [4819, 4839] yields 3.11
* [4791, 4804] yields 2.60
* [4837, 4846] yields 0.95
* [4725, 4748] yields 3.97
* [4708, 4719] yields 1.62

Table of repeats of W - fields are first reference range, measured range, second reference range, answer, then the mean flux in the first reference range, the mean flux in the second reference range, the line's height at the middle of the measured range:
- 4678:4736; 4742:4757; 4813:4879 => 1.93 angstroms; 11.2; 15.4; 12.5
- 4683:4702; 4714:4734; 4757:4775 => 0.84 angstroms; 11.7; 11.1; 11.4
